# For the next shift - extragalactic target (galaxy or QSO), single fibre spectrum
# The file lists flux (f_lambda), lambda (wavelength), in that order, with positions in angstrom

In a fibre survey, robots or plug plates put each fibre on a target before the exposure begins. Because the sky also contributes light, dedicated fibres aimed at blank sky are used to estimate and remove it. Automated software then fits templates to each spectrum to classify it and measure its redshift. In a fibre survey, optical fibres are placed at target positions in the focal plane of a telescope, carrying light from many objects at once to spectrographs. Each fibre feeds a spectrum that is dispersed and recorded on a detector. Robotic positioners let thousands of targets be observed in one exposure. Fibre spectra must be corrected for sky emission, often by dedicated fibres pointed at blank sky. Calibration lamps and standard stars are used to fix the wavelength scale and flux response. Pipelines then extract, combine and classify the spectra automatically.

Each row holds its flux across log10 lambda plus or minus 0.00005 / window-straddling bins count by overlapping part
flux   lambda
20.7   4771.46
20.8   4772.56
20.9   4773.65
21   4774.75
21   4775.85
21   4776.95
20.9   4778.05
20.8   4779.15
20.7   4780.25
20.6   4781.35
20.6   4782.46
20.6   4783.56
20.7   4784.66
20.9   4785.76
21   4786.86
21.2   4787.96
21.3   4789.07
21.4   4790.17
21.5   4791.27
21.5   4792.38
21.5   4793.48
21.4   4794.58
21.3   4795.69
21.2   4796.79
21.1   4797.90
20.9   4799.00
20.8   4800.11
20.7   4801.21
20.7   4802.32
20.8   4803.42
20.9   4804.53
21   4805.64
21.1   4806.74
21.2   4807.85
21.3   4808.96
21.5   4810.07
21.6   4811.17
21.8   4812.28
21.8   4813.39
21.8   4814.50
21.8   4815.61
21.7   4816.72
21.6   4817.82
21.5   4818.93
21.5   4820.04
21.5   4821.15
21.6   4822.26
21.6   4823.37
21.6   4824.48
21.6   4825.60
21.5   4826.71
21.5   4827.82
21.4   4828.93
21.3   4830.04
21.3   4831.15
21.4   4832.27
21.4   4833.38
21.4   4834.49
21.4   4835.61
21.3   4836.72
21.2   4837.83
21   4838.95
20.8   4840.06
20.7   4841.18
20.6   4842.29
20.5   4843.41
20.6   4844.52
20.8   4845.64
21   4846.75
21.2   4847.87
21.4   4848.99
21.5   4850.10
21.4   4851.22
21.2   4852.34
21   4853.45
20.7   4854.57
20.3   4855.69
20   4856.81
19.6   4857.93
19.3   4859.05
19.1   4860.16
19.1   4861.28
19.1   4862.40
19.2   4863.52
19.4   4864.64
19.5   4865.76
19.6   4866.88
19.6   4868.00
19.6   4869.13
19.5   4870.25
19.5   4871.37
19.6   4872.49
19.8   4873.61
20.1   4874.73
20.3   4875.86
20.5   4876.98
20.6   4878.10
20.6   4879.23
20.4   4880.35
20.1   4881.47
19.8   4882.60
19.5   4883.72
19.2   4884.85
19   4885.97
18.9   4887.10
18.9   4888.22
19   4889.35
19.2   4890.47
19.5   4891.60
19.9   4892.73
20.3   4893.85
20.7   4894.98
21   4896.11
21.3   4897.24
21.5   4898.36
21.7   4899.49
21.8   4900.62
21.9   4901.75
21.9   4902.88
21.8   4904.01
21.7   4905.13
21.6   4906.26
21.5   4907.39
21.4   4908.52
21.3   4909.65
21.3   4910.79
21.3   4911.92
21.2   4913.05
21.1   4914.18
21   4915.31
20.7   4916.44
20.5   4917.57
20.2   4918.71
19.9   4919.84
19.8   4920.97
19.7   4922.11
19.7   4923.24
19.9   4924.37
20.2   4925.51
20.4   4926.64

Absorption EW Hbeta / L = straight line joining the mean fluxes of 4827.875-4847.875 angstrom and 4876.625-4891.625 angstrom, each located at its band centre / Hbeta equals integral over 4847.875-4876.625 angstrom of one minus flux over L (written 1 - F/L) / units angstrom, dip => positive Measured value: 0.5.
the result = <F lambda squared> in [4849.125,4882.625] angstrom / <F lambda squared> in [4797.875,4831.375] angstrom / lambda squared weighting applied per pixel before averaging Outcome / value 1.0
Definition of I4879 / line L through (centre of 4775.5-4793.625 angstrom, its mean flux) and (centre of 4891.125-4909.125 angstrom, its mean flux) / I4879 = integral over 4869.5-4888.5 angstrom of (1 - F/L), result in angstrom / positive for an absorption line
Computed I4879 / 1.25 angstrom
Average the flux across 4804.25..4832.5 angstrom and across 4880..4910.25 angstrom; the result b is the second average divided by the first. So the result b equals 1.0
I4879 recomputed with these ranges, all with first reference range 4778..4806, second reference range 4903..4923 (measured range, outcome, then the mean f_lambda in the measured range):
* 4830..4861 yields 0.2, 20.8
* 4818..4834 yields -0.4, 21.5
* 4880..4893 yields 1.0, 19.4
